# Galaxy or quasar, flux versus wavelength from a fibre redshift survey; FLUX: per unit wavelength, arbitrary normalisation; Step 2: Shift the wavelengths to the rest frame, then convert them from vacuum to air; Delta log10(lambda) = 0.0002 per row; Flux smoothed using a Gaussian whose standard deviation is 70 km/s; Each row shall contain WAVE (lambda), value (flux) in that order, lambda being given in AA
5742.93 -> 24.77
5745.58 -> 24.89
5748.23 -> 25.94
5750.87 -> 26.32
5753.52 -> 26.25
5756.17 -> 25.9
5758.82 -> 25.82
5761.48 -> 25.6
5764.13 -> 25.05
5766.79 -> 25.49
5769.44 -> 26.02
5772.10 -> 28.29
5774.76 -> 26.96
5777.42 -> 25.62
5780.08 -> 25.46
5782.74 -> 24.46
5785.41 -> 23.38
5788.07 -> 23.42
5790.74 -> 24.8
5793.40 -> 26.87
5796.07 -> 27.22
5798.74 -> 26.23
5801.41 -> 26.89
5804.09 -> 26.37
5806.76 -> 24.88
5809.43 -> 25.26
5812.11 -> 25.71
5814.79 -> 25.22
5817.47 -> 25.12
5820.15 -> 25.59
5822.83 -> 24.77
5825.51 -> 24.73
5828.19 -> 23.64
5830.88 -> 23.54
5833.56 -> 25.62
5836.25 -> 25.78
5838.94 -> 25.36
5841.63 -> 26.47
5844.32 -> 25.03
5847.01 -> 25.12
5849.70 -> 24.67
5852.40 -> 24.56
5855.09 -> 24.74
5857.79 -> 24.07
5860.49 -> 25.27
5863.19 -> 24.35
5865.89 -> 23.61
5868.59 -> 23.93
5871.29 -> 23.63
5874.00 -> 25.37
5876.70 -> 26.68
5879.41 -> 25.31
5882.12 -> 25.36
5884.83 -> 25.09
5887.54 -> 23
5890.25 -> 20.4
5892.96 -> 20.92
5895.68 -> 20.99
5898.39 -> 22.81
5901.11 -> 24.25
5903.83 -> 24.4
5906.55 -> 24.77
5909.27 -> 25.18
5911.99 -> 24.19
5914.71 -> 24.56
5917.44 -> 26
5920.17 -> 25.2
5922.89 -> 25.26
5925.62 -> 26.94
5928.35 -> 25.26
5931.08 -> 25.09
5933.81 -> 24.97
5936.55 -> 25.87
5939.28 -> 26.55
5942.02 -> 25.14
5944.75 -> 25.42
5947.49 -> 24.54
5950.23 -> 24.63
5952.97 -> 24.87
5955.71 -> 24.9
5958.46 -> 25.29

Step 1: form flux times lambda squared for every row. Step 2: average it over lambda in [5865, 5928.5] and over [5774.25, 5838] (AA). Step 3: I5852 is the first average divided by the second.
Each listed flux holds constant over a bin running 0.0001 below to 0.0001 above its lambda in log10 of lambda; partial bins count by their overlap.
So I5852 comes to 0.99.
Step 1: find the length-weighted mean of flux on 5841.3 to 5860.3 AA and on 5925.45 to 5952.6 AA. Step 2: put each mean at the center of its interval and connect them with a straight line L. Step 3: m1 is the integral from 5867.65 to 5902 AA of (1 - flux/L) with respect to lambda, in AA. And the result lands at 1.9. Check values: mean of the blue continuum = 24.9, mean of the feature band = 23.7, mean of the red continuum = 25.4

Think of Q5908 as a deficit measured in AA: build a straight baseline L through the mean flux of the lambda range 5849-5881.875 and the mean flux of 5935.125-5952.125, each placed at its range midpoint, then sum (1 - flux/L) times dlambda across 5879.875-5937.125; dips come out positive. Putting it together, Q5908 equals 1.7 AA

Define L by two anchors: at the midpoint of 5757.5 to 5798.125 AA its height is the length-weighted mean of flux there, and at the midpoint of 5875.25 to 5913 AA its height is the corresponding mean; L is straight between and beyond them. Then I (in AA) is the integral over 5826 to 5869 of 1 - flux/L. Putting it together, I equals -0.4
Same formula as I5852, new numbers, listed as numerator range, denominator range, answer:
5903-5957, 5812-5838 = 1.05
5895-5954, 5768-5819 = 1.01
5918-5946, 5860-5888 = 1.06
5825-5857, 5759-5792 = 1.00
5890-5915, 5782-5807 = 0.95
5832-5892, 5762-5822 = 0.99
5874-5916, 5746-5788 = 0.97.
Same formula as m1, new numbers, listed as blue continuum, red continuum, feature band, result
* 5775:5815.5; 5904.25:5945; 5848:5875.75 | 1.04 AA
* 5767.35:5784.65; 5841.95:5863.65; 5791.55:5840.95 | -0.19 AA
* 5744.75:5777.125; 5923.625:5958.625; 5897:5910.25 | 0.64 AA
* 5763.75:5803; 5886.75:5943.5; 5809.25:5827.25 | 0.17 AA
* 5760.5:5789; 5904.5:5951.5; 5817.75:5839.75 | 0.44 AA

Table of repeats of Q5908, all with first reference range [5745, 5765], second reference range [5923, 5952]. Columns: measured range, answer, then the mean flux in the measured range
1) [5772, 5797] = 0.2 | 25.5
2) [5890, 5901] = 1.6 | 21.7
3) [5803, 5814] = 0.1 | 25.5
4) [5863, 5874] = 0.7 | 24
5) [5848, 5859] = 0.5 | 24.5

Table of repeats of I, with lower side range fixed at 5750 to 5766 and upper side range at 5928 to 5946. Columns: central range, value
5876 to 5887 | 0.1 AA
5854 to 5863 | 0.3 AA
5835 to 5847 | 0.0 AA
